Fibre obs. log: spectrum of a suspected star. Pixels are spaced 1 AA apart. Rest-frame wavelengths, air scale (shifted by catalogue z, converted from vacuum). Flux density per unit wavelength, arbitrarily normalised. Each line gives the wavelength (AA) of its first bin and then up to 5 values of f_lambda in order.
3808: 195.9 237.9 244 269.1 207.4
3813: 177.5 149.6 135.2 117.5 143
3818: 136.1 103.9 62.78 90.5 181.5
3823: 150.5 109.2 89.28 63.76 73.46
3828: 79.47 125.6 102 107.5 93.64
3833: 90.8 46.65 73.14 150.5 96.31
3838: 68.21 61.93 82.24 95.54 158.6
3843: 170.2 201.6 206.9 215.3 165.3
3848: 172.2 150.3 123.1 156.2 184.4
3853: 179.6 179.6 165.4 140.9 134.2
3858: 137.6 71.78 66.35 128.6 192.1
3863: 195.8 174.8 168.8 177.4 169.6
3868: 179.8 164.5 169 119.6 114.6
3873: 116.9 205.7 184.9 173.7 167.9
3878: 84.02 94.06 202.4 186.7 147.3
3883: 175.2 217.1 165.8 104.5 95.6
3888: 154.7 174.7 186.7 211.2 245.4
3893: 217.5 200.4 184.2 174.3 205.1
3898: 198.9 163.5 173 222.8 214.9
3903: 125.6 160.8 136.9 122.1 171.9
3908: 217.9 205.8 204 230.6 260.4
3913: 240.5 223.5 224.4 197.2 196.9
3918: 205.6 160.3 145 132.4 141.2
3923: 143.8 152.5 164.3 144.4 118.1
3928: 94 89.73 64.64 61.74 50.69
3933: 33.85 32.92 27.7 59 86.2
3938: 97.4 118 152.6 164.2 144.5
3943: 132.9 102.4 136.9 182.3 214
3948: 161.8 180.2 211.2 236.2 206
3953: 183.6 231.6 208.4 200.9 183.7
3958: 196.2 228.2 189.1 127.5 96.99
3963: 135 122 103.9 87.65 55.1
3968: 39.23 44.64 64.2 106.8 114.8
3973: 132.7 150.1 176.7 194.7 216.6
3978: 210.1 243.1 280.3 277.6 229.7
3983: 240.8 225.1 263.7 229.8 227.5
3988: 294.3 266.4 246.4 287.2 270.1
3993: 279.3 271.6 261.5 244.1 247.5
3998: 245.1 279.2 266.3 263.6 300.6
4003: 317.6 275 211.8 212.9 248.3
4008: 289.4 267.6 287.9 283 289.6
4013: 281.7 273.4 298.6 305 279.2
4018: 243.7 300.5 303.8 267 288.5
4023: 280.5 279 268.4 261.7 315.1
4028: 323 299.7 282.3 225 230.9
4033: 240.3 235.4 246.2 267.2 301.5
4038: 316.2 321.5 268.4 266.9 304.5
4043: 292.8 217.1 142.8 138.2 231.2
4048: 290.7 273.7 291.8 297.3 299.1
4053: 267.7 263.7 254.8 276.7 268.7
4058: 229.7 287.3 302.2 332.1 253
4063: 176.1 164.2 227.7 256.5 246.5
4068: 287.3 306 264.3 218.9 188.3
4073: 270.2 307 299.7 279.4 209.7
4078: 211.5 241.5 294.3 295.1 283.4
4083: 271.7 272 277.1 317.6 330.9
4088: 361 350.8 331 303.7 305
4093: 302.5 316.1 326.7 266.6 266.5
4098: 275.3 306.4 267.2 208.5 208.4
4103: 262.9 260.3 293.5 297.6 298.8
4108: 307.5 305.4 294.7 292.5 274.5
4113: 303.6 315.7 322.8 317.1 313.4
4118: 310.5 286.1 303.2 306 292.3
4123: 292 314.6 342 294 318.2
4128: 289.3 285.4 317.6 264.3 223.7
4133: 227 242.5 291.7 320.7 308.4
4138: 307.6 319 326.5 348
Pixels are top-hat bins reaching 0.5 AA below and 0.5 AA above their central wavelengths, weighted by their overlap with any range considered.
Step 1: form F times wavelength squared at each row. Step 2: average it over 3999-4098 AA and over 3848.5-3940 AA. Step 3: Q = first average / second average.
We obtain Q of 1.90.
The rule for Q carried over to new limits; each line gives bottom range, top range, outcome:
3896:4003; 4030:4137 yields 1.67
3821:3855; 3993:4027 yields 2.34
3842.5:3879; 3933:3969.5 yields 0.93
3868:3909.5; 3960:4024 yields 1.40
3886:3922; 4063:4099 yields 1.62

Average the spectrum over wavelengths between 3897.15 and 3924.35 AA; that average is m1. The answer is 185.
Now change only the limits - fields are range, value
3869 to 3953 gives 158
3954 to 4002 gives 200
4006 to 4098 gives 273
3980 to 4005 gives 262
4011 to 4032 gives 282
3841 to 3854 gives 171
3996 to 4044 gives 275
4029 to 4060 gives 262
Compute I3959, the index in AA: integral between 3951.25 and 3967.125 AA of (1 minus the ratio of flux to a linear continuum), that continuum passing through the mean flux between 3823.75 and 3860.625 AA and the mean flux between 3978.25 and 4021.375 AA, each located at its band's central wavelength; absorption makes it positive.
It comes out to 4.5 AA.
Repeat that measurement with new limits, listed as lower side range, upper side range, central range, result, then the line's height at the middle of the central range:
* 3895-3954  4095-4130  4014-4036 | -4.47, 229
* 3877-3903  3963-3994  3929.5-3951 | 7.72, 183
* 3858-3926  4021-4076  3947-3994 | 6.30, 218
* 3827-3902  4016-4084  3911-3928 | 0.68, 185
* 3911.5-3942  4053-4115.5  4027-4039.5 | -2.46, 230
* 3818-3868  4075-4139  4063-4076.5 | 0.80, 268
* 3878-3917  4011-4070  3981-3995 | -1.18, 237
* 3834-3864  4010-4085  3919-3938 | 9.16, 191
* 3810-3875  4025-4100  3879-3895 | -1.04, 166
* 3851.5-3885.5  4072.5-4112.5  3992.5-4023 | -4.58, 237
